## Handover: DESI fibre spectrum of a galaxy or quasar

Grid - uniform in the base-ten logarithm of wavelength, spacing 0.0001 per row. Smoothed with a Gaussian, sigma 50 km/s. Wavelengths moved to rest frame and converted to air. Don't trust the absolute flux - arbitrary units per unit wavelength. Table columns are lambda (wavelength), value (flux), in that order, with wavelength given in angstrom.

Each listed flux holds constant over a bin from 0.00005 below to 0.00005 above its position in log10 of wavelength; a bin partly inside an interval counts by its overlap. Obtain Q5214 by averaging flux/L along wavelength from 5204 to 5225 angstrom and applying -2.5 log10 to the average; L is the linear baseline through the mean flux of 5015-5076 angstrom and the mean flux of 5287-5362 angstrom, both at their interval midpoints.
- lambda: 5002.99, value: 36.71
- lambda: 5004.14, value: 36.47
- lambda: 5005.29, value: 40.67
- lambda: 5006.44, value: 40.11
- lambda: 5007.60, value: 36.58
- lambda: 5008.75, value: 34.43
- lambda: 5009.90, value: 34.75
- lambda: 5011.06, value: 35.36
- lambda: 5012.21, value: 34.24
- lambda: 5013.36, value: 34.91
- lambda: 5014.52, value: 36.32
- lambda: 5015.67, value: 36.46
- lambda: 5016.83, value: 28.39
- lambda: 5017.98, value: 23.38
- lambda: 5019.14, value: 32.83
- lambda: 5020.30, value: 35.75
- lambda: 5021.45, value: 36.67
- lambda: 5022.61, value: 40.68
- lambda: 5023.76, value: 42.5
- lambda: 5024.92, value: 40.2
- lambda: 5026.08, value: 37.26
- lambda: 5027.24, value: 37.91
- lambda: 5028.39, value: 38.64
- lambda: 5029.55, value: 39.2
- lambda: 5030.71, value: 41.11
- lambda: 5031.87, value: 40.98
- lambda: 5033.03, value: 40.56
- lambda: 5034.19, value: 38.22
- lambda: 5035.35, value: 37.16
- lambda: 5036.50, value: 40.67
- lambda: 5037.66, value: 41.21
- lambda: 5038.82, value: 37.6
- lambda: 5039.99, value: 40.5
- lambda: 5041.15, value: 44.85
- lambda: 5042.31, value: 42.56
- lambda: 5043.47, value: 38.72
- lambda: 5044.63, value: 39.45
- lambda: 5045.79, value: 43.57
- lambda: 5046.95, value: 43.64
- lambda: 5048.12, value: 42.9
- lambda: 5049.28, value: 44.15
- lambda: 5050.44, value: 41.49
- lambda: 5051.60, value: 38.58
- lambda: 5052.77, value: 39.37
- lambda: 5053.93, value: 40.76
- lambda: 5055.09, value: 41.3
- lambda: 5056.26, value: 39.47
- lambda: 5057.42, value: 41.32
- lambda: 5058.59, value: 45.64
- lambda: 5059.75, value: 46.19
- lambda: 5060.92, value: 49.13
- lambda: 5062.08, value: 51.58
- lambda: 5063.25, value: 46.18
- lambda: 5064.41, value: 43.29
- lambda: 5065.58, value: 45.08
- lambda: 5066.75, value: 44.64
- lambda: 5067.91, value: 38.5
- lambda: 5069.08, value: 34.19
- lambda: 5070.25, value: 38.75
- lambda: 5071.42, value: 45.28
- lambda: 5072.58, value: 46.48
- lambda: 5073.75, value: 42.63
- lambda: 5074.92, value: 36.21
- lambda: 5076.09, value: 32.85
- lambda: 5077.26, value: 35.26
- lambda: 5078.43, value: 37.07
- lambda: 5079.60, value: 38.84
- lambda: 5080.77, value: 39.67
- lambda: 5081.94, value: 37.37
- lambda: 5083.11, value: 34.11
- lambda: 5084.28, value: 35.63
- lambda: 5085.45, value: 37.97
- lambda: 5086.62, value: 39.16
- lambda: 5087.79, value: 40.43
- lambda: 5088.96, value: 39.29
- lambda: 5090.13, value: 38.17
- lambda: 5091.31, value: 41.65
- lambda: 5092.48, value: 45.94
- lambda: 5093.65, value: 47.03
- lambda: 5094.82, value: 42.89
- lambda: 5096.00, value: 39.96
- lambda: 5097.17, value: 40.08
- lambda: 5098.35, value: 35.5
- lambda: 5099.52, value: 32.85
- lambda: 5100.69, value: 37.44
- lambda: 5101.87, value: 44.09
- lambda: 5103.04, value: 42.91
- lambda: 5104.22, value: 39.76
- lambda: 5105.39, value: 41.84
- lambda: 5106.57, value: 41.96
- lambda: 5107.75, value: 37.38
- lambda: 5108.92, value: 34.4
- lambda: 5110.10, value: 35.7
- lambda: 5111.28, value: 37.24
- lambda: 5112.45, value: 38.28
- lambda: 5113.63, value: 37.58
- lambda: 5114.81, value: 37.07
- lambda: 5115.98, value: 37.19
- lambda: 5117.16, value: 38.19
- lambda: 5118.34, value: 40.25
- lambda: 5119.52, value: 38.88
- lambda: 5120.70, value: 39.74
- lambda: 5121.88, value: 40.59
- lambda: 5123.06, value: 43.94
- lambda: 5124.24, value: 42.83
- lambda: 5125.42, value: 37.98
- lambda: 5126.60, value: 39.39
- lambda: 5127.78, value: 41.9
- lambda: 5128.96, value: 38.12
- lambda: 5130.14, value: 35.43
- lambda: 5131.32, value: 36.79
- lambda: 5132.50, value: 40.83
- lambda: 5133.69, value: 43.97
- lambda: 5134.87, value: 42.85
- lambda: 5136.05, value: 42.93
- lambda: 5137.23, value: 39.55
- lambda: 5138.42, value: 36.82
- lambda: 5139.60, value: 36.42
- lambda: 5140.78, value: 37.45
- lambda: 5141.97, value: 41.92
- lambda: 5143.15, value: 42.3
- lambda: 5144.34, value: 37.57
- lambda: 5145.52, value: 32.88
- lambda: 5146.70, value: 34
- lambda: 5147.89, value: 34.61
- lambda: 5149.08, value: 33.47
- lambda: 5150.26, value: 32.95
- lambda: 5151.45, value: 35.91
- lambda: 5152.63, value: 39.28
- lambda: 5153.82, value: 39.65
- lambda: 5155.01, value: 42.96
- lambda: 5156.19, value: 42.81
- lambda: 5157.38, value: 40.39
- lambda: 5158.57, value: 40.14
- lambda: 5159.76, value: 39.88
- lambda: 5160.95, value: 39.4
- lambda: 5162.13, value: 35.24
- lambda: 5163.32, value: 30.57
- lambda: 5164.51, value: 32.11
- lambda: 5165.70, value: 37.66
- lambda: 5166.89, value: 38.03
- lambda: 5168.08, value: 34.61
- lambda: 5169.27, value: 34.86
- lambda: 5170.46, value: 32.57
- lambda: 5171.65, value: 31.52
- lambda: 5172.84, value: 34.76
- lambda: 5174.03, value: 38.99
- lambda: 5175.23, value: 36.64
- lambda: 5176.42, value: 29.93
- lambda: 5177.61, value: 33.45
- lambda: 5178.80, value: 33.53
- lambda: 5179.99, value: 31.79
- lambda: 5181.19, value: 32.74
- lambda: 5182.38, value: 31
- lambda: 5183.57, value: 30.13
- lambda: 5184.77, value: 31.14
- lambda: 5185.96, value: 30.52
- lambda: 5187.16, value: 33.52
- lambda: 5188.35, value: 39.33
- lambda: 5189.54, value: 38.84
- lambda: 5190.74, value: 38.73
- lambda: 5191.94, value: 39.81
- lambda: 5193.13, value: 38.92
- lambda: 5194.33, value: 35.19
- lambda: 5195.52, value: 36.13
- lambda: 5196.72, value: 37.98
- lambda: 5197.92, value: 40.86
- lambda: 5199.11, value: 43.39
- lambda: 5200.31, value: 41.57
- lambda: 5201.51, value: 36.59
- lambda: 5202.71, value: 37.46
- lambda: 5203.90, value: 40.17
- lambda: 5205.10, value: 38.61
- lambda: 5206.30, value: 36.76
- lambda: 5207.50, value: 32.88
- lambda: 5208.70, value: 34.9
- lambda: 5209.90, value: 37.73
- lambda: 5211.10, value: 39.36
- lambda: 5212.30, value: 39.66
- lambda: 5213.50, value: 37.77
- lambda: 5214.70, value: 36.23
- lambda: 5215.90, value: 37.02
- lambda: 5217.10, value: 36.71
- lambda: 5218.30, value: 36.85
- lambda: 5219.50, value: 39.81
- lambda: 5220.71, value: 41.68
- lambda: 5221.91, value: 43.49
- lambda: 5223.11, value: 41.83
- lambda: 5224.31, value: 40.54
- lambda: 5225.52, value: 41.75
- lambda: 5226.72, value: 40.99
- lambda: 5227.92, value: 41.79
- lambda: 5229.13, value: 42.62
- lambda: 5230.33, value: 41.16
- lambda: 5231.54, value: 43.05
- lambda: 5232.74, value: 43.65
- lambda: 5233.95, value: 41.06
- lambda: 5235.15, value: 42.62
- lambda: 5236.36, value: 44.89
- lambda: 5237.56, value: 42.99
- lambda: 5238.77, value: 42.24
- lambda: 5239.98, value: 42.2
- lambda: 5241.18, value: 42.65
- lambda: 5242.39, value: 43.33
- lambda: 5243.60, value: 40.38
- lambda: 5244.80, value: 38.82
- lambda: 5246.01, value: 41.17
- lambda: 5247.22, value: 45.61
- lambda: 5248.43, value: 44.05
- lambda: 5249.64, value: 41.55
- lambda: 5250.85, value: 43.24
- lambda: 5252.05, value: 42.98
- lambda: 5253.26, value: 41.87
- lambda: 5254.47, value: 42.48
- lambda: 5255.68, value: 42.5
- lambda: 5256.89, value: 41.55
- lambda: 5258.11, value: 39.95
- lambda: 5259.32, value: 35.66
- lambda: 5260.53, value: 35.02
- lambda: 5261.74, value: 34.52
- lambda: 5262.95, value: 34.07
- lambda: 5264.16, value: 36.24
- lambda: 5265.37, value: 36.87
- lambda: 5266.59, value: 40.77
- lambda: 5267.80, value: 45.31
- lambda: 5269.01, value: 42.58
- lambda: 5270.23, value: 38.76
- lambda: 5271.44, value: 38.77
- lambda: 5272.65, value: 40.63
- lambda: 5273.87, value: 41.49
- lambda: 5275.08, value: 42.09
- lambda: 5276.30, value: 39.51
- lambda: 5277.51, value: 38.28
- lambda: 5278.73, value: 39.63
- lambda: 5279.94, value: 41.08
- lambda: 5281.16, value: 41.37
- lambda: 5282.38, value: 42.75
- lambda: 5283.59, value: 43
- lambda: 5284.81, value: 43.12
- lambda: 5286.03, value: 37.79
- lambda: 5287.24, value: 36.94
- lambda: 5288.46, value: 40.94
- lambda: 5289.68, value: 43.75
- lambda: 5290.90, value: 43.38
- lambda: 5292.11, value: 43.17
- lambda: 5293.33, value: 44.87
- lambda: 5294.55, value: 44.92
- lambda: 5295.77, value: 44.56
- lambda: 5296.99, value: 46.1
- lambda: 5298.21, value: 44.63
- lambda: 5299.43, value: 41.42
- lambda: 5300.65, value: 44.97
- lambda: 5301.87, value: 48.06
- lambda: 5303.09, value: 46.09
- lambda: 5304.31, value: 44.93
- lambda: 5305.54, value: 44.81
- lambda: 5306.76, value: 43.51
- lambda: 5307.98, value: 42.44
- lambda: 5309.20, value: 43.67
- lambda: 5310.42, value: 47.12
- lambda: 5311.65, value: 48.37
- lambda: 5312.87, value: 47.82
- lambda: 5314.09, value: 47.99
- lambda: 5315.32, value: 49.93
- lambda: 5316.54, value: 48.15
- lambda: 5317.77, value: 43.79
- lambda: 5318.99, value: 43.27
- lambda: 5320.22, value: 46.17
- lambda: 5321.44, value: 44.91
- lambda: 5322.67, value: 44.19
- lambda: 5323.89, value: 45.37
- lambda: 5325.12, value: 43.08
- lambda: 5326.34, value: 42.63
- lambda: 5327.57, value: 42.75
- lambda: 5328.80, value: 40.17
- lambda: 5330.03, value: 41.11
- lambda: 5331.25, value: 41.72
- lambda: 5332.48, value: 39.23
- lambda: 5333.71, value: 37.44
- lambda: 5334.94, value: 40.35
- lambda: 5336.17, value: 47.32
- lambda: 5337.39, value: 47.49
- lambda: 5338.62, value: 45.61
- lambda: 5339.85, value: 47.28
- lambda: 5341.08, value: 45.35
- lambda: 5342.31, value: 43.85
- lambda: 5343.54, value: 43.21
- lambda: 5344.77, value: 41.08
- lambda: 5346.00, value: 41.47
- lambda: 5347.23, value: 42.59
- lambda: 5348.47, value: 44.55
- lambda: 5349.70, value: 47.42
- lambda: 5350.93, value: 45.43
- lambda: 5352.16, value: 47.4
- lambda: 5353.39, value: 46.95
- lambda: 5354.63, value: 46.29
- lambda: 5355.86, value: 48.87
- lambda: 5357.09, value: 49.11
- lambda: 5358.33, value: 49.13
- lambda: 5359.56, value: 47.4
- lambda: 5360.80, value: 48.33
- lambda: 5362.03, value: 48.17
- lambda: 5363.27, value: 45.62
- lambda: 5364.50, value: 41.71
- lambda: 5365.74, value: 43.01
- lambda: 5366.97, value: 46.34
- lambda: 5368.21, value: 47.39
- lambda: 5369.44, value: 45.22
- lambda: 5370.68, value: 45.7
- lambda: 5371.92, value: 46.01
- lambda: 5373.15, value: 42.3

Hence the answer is 0.12 mag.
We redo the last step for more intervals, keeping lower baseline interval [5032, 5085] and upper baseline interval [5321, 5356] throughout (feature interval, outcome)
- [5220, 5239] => 0.01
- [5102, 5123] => 0.07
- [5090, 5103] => 0.02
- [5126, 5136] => 0.04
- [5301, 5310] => -0.03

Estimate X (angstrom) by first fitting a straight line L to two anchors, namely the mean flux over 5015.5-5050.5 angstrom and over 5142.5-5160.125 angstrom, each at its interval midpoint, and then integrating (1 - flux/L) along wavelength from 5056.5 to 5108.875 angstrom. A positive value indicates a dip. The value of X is -2.9 angstrom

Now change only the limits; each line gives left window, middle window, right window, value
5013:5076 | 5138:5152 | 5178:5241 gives 1.0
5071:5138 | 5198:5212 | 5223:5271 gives 0.8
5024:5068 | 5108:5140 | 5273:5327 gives 2.5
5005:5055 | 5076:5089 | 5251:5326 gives 0.6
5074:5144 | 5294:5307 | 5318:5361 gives -0.4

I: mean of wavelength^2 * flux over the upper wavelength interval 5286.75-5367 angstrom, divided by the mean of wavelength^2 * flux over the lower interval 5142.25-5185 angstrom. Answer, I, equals 1.34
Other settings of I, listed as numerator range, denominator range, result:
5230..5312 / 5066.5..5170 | 1.15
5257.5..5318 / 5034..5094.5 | 1.13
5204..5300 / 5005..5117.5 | 1.11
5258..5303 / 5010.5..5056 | 1.17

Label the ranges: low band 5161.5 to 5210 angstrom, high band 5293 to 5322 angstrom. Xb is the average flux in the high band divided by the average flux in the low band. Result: 1.3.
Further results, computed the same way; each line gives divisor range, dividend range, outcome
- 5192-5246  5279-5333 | 1.10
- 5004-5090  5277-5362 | 1.12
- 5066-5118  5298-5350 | 1.13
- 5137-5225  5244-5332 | 1.15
